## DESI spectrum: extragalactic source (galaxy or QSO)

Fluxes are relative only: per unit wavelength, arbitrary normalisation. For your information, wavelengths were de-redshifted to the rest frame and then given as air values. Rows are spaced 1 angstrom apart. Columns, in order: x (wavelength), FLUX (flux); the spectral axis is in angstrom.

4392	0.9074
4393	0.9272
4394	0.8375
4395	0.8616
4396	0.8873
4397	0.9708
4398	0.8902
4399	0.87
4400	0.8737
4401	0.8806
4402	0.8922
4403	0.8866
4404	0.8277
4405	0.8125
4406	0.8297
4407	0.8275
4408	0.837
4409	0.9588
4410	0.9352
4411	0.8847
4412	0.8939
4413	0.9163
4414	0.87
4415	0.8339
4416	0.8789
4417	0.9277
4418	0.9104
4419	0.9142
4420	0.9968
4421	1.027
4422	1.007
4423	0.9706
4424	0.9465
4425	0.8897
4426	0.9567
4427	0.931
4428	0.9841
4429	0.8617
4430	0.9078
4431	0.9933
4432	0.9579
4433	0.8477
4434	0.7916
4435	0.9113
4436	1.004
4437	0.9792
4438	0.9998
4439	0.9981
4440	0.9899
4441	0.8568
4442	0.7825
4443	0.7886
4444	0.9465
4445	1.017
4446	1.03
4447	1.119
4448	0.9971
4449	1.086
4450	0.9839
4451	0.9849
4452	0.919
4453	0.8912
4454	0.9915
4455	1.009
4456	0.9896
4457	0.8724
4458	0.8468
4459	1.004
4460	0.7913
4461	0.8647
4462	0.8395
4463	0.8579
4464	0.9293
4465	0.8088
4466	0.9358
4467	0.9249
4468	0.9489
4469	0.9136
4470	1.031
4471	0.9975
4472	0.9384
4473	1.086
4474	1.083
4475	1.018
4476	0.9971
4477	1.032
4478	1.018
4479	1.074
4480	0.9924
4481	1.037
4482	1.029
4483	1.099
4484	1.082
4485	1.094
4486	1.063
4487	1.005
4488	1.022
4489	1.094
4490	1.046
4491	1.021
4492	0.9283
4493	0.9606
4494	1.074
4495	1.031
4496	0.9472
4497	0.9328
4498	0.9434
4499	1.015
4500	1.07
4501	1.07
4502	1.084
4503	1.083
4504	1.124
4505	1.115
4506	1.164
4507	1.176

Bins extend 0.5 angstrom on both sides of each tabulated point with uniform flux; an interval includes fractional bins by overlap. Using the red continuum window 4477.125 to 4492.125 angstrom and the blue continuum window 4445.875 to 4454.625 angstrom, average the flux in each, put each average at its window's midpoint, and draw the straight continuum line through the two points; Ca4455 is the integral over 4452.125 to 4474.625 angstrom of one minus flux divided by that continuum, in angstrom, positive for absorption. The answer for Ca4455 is 1.8 angstrom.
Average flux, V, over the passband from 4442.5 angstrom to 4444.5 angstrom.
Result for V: 0.868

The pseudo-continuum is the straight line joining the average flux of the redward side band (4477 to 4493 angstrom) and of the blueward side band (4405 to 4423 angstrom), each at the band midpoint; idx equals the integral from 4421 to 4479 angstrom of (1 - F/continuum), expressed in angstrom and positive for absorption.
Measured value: 1.4 angstrom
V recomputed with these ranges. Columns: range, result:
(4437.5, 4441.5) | 0.961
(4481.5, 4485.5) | 1.08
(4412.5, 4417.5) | 0.885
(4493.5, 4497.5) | 0.996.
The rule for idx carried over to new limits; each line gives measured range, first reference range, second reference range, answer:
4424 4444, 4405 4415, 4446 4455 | 0.64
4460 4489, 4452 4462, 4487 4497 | -0.78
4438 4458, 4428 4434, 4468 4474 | -0.26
